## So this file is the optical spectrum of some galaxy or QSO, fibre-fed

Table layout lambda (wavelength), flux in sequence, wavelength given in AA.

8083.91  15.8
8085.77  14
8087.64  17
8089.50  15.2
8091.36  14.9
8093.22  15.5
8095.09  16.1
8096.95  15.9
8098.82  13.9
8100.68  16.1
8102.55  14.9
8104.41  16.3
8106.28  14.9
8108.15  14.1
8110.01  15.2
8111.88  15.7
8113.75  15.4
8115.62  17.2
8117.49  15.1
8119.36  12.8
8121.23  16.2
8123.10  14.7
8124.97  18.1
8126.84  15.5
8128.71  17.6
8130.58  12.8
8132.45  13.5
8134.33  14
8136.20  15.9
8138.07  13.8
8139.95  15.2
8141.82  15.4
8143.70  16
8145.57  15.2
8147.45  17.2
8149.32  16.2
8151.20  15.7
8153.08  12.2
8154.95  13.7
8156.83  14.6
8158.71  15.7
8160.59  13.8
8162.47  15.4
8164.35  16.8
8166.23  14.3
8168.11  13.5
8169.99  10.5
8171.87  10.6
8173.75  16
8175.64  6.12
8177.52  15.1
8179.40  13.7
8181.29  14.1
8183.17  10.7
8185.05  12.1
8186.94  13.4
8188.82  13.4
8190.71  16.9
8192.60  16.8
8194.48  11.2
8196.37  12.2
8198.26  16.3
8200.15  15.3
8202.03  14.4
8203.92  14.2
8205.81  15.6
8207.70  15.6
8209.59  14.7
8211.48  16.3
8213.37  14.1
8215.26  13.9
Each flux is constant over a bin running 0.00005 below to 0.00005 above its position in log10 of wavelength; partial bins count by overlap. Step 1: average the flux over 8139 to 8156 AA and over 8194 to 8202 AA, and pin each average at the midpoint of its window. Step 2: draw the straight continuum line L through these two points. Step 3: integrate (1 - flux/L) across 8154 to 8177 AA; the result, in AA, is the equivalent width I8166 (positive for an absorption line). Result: 2.07 AA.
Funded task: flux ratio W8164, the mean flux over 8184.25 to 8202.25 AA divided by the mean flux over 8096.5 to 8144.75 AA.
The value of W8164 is 0.93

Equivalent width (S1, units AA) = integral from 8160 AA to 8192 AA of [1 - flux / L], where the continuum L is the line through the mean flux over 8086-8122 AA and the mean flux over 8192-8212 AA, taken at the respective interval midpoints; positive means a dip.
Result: 3.3 AA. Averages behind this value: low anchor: 15.4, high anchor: 14.7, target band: 13.3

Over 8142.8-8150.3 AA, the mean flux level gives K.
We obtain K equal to 16.2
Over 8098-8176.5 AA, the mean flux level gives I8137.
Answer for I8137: 14.7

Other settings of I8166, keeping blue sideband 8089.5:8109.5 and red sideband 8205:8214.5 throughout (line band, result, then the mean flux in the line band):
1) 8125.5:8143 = 0.4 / 14.9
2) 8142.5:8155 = 0.0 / 15.3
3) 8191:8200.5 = 0.5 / 14.5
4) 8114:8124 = 0.0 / 15.2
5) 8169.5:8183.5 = 2.8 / 12.2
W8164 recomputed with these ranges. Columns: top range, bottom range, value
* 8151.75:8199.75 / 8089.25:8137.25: 0.89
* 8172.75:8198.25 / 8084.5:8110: 0.87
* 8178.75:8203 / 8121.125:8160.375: 0.92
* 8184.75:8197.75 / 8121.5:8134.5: 0.91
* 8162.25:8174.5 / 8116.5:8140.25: 0.92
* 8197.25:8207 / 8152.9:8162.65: 1.06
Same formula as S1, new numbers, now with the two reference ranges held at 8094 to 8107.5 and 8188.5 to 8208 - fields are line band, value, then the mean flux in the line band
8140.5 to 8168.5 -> -0.1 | 15.1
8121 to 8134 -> -0.1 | 15.4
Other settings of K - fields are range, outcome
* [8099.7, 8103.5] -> 15.5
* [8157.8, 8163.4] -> 15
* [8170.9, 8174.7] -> 13.3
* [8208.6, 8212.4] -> 15.5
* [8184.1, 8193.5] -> 14.5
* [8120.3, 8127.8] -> 16.1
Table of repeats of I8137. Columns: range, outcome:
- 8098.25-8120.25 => 15.2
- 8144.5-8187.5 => 13.8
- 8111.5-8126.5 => 15.6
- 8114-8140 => 15.2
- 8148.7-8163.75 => 14.7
